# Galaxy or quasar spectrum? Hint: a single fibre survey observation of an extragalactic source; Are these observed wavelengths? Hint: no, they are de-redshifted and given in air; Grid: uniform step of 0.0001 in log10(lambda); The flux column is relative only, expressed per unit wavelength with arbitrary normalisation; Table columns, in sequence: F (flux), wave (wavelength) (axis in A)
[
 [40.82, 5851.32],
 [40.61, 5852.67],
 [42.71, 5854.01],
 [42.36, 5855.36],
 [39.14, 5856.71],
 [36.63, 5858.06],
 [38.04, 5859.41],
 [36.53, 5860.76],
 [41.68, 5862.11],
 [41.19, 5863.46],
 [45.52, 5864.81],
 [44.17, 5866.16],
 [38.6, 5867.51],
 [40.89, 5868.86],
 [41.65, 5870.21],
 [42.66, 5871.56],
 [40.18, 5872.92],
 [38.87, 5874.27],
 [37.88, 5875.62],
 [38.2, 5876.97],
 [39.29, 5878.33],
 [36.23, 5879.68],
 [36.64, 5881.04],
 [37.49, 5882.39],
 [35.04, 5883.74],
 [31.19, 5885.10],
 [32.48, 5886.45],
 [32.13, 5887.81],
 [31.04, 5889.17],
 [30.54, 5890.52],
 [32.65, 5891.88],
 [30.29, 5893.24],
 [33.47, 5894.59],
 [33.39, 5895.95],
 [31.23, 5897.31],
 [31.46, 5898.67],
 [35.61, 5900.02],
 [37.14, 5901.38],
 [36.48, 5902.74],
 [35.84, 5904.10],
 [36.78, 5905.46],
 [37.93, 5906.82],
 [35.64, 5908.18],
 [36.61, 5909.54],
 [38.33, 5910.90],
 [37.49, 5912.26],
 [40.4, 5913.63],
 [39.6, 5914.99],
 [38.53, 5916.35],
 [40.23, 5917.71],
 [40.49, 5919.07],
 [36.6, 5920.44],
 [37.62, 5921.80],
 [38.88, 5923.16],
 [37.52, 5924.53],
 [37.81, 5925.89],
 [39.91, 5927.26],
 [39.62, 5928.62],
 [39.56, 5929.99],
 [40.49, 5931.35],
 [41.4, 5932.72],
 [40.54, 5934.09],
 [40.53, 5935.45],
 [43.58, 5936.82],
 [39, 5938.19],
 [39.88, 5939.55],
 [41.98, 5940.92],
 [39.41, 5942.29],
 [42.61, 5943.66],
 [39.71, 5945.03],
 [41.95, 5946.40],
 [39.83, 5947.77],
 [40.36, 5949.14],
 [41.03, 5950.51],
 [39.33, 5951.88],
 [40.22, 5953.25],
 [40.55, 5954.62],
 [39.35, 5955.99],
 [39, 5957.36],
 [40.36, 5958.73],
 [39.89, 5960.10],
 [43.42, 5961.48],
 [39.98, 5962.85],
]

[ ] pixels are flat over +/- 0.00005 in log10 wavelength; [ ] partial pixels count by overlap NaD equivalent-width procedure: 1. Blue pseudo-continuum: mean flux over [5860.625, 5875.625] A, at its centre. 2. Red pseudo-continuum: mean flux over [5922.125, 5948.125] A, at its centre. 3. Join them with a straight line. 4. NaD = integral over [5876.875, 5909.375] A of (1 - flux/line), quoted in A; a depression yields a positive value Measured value 5.0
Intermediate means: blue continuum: 41.1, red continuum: 40.2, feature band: 34.5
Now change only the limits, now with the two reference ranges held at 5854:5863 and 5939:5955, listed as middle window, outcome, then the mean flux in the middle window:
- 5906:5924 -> 0.8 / 38.3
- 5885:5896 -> 2.2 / 31.9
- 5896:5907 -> 1.3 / 35.1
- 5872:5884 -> 0.5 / 37.9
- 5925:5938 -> 0.0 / 40.3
